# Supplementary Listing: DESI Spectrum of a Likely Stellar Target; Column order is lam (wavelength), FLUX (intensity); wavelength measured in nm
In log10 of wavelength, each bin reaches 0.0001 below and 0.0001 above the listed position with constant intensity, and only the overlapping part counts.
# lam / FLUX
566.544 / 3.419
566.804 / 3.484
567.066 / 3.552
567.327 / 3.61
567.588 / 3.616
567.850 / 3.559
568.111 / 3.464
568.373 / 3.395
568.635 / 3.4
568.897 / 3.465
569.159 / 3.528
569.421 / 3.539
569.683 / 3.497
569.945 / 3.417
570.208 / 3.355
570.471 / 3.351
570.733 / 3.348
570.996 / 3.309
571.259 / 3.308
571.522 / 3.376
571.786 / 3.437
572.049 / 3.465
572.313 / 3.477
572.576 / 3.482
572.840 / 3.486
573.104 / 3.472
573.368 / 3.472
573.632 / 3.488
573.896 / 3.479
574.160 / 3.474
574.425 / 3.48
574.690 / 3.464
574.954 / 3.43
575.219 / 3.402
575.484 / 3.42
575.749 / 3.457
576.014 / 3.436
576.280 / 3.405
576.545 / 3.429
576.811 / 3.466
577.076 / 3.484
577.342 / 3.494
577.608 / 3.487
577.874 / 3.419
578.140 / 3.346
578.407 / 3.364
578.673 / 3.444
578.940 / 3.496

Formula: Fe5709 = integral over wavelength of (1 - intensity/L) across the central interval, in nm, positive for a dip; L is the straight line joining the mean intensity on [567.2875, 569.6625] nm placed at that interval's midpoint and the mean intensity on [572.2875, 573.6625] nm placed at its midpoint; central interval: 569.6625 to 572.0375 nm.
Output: 0.08 nm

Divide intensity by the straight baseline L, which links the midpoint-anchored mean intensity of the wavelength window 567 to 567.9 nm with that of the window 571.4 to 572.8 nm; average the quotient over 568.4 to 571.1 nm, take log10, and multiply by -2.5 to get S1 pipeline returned 0.031 mag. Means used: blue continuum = 3.59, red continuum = 3.45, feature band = 3.42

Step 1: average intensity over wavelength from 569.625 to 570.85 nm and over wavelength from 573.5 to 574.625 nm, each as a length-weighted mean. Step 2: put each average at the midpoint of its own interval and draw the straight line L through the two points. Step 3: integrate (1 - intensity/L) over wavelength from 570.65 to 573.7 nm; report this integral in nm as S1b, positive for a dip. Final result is 0.01 nm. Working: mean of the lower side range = 3.39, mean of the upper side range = 3.48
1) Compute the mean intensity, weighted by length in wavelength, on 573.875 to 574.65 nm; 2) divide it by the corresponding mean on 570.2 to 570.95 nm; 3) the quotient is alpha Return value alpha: 1.04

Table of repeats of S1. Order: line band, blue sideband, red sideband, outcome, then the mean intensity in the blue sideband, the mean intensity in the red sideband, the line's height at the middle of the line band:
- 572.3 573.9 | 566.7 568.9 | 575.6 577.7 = 0.00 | 3.51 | 3.46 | 3.48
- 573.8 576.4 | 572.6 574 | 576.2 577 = 0.00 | 3.48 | 3.44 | 3.46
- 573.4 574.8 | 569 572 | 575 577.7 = -0.01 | 3.41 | 3.45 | 3.43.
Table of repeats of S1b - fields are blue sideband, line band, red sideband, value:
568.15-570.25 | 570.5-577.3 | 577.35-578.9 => 0.000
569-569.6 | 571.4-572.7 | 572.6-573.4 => 0.016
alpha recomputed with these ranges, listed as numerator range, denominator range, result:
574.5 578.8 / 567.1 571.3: 0.99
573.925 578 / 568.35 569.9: 0.99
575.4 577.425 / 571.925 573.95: 0.99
